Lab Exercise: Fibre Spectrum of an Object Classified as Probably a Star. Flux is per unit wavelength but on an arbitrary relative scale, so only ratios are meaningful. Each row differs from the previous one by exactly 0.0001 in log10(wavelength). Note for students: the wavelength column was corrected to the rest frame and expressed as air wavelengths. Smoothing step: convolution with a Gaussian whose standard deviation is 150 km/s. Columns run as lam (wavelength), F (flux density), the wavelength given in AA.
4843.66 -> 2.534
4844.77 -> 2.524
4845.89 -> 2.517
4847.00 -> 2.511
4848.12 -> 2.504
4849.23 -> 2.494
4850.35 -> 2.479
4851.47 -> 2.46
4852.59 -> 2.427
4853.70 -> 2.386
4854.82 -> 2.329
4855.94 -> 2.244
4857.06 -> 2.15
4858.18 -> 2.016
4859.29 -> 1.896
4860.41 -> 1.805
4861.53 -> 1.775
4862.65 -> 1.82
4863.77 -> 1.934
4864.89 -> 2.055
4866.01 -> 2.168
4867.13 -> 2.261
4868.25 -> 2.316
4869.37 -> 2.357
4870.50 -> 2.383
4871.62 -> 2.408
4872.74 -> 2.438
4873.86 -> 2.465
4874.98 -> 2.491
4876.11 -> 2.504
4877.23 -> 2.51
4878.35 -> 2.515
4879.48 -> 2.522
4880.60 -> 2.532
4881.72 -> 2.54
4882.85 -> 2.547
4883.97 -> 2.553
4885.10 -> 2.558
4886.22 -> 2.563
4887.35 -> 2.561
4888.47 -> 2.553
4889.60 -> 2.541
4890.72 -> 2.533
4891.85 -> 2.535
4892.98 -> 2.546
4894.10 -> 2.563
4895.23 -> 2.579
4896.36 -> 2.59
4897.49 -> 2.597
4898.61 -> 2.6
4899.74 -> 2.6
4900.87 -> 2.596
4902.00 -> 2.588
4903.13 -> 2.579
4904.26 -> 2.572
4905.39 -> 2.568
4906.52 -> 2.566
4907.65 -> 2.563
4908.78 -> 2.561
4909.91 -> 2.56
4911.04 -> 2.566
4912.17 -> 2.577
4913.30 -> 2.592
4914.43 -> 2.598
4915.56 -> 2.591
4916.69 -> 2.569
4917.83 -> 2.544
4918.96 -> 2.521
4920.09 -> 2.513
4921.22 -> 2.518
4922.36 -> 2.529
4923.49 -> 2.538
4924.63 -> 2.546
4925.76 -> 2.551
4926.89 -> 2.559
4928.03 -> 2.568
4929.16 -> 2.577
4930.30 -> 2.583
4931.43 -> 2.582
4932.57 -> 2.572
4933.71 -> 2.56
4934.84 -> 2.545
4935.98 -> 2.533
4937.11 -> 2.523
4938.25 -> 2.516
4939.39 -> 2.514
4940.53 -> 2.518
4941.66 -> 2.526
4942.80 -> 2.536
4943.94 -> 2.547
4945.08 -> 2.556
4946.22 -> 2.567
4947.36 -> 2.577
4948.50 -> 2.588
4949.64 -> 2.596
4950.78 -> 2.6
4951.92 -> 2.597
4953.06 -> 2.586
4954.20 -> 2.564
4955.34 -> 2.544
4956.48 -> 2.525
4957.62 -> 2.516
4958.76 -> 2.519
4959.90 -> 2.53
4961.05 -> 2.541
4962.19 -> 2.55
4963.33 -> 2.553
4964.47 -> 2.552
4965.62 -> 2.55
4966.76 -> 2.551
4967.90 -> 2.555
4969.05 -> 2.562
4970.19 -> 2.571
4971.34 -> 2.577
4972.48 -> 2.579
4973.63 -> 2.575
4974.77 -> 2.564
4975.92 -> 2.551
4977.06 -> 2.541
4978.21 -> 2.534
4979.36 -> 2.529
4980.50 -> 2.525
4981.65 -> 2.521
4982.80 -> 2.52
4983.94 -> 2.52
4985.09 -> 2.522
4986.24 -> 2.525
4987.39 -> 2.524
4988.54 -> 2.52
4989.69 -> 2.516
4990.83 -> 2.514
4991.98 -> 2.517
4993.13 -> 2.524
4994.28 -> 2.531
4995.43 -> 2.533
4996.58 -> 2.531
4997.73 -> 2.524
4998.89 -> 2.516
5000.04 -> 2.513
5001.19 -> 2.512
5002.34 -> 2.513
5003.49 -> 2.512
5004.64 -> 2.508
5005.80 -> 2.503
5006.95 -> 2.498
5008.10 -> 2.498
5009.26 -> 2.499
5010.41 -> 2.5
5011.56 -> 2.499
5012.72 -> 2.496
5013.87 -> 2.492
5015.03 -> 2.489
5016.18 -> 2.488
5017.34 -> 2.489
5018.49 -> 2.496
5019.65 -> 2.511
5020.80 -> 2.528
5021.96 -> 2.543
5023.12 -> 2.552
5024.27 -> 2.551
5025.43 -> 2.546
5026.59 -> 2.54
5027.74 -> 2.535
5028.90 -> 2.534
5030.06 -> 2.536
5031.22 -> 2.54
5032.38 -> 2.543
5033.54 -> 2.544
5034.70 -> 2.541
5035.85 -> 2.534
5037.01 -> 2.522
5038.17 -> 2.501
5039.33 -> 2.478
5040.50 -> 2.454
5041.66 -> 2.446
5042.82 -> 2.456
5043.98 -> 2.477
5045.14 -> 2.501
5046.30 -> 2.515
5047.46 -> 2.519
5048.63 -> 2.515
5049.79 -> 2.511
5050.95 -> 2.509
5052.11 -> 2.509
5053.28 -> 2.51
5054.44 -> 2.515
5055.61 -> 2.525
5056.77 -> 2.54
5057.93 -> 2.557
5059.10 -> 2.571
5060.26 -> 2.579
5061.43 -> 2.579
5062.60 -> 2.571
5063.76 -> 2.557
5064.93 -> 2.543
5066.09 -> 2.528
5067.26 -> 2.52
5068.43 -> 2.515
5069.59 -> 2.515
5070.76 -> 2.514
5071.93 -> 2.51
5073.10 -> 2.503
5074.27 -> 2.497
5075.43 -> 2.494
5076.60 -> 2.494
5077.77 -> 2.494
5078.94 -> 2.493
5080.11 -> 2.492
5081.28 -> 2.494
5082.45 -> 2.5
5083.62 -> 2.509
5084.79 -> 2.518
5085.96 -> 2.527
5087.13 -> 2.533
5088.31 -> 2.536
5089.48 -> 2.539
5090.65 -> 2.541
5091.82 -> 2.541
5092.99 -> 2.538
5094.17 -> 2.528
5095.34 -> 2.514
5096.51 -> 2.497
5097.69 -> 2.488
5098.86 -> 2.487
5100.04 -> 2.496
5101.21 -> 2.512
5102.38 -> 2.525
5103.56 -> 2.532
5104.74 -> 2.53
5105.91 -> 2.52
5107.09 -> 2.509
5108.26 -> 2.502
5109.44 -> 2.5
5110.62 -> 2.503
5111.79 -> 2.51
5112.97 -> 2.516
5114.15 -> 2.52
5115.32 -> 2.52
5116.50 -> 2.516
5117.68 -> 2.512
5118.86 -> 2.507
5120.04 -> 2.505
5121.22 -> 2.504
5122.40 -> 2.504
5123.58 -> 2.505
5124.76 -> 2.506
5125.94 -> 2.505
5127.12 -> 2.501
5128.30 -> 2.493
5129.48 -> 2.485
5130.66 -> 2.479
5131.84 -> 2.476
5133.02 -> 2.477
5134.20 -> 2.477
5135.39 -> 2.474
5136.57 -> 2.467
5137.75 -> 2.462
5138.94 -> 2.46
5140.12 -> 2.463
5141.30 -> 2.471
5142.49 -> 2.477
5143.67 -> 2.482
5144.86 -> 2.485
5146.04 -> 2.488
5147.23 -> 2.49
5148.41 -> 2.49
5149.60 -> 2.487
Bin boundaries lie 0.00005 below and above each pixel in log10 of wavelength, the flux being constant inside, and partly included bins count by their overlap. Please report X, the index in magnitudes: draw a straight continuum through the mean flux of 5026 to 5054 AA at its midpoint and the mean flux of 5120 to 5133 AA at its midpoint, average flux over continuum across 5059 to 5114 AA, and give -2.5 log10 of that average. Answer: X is -0.01 mag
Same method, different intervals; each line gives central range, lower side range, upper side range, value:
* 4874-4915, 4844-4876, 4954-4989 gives -0.09 mag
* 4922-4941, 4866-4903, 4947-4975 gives 0.00 mag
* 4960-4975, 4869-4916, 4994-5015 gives -0.02 mag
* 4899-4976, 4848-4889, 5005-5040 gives -0.06 mag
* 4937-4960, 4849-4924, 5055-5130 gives -0.04 mag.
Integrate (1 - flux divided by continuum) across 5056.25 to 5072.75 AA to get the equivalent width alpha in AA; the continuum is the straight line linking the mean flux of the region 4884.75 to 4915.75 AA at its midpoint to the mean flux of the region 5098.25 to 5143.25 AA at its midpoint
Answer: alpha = -0.17 AA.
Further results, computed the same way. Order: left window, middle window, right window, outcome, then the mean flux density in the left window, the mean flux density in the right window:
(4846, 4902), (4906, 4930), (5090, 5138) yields -1.4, 2.4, 2.51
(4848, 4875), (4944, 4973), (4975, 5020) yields -1.5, 2.23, 2.51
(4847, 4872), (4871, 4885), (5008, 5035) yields -1.6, 2.22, 2.52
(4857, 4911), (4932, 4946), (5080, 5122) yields -0.5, 2.42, 2.51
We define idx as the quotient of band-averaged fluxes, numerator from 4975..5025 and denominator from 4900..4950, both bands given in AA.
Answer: 1.0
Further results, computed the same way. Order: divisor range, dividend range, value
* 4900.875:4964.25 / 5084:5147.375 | 0.98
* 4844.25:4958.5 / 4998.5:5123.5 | 1.01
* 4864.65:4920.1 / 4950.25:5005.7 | 1.01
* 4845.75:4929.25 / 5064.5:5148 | 1.02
